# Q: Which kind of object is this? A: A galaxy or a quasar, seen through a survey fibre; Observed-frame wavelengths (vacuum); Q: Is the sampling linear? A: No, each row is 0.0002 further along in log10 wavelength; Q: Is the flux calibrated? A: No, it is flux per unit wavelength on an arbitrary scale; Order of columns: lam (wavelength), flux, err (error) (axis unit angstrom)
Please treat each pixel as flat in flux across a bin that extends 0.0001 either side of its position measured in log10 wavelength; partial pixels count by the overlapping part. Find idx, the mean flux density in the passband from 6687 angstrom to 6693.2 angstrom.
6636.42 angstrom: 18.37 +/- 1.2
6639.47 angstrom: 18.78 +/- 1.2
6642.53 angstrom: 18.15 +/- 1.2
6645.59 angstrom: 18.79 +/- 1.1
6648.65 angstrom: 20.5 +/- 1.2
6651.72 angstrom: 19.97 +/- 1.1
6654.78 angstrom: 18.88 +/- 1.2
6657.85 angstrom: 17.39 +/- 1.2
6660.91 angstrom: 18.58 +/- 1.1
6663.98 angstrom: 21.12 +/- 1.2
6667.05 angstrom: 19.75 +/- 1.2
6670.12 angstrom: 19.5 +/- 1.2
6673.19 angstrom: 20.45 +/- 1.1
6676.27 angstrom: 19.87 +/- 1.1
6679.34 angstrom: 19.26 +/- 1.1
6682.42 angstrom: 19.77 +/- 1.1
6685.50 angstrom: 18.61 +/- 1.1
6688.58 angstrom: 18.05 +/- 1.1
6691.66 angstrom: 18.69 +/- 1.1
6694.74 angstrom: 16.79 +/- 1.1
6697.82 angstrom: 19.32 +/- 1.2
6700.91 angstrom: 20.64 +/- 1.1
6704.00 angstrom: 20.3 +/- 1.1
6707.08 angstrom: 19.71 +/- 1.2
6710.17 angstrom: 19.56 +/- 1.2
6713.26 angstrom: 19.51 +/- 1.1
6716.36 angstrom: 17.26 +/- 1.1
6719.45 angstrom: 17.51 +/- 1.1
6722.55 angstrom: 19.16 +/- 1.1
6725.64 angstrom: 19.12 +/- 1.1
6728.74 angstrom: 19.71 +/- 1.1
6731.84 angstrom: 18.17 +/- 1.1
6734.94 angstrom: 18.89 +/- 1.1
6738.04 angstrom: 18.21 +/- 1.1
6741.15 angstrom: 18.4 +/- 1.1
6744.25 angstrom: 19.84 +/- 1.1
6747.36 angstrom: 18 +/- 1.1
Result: 18.4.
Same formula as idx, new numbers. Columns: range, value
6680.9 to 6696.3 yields 18.4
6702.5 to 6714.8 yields 19.8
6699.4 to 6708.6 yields 20.2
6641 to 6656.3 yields 19.3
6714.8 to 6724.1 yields 18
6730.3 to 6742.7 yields 18.4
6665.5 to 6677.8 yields 19.9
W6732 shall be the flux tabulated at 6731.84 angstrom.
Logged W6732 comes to 18.17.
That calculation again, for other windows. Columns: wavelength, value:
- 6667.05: 19.75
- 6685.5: 18.61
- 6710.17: 19.56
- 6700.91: 20.64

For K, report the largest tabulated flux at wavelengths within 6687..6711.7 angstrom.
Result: 20.64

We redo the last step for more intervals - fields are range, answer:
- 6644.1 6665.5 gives 21.12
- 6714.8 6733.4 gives 19.71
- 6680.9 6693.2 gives 19.77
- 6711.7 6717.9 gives 19.51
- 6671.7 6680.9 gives 20.45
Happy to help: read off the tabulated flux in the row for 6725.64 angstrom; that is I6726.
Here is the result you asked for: 19.12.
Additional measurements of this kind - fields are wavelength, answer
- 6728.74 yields 19.71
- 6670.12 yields 19.5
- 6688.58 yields 18.05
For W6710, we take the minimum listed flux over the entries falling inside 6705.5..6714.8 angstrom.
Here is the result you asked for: 19.51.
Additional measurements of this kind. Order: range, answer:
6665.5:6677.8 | 19.5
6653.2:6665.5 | 17.39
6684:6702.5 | 16.79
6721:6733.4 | 18.17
